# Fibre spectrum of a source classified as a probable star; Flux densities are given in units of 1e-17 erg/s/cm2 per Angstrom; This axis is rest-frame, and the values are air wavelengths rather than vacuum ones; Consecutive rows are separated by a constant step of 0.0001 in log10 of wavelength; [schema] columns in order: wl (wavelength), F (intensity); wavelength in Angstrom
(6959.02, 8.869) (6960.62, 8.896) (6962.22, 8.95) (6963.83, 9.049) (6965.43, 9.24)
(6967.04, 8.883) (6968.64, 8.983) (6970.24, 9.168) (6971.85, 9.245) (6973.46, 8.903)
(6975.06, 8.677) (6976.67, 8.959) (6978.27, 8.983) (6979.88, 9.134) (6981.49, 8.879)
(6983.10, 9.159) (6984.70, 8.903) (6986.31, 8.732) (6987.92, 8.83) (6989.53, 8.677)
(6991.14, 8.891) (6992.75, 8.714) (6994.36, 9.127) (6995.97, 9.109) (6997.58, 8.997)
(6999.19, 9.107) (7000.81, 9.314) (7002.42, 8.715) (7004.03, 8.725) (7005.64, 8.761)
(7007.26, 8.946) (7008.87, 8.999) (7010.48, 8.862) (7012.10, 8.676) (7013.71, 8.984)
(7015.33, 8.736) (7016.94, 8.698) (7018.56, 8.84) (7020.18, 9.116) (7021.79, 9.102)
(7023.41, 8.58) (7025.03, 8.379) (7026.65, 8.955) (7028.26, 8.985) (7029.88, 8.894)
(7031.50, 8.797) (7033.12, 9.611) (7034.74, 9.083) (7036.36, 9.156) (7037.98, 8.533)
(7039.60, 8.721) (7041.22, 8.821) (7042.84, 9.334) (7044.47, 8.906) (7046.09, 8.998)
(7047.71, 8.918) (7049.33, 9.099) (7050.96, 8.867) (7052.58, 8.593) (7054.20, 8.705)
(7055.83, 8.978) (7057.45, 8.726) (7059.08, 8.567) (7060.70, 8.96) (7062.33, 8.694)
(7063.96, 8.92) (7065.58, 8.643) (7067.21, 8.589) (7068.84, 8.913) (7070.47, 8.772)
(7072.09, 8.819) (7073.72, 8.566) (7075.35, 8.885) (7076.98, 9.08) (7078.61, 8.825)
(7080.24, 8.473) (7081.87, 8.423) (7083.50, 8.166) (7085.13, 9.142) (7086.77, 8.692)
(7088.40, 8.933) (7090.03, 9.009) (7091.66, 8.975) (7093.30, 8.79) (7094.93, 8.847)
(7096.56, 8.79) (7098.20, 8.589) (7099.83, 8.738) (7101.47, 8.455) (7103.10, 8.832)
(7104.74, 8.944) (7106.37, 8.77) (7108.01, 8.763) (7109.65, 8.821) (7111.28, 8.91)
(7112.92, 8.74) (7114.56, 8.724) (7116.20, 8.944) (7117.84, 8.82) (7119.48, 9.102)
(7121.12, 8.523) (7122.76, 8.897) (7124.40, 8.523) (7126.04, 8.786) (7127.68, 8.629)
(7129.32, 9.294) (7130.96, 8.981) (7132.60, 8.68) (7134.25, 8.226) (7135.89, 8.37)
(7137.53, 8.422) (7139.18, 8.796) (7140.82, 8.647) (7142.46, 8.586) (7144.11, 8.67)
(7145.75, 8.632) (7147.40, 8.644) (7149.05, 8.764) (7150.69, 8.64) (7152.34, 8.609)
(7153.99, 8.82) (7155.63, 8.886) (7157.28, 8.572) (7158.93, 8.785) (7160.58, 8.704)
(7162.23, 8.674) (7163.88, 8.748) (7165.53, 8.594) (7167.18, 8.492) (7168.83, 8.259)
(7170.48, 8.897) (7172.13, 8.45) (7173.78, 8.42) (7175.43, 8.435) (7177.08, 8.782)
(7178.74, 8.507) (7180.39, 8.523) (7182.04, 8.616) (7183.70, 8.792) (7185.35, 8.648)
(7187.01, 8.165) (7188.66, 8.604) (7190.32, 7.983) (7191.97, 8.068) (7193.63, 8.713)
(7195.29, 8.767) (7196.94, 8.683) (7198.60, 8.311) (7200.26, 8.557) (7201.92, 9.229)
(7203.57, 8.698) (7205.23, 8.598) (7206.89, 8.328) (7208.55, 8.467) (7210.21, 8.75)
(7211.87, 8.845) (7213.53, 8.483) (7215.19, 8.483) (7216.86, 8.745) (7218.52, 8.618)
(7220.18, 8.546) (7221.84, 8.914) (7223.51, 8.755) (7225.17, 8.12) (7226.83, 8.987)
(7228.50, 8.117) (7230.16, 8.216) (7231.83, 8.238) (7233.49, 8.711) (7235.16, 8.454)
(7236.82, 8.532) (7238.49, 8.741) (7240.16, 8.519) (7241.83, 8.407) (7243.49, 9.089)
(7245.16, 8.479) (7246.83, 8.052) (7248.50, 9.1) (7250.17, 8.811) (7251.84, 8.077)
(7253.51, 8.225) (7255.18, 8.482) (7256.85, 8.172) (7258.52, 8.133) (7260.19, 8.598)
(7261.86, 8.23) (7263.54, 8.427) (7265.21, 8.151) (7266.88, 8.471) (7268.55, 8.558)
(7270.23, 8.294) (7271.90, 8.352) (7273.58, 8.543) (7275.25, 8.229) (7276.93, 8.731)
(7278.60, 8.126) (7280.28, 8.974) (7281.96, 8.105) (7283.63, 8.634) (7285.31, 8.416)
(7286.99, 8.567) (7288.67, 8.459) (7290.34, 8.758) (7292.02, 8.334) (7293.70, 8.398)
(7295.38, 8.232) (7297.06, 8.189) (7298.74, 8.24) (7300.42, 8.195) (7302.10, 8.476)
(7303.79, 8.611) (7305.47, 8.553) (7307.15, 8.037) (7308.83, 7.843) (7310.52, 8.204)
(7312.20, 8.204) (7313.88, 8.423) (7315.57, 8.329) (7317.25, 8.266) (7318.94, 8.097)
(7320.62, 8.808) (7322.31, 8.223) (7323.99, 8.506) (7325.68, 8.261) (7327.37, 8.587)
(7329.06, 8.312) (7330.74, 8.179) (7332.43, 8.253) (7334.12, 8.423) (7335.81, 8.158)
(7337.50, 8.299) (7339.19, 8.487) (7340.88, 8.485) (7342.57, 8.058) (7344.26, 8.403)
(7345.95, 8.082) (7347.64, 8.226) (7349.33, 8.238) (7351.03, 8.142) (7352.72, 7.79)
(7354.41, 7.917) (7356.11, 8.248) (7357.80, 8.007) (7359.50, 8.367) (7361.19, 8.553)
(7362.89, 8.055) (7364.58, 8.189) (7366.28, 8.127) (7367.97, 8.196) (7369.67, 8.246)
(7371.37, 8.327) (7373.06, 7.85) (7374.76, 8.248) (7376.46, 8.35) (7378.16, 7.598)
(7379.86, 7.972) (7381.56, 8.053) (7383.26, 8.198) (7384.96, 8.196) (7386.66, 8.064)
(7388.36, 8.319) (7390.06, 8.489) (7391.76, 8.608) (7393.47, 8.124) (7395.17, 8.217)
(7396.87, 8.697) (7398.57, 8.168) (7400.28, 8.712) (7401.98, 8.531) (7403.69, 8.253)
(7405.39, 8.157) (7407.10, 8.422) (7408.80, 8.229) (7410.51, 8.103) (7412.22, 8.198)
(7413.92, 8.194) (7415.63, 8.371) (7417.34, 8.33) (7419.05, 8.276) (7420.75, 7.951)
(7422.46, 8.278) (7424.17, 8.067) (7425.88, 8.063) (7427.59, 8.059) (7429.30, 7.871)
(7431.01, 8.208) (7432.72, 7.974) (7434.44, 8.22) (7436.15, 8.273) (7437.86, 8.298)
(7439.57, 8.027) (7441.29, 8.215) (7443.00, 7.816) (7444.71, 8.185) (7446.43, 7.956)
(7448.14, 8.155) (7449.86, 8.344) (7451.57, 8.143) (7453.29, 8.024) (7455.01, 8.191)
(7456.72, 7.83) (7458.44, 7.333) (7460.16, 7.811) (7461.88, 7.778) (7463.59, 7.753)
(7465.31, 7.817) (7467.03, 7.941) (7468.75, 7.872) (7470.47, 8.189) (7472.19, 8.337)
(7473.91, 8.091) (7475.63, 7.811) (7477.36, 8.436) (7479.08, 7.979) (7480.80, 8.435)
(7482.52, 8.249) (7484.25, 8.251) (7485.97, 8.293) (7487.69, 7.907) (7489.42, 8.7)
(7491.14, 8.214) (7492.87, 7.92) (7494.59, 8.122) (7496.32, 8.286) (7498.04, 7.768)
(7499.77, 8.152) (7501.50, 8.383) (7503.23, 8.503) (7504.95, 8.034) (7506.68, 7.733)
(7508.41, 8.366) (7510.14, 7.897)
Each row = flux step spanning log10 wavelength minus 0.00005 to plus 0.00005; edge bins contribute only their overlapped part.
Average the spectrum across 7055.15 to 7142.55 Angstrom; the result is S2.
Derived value 8.75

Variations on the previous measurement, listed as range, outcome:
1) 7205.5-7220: 8.59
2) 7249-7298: 8.41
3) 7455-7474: 7.89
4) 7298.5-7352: 8.3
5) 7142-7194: 8.58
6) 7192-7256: 8.57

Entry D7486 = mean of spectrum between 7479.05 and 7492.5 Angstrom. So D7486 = 8.26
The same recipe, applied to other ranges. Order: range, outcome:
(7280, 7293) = 8.51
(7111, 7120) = 8.86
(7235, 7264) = 8.47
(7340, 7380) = 8.16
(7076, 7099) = 8.77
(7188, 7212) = 8.57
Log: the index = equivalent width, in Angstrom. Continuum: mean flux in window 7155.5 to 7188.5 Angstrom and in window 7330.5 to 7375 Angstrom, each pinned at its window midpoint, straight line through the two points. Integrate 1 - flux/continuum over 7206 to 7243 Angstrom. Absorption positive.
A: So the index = -0.3 Angstrom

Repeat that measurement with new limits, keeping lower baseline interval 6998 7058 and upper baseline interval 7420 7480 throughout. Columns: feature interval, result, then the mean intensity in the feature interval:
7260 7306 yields -0.2 Angstrom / 8.42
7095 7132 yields -0.3 Angstrom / 8.8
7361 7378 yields 0.1 Angstrom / 8.18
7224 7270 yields 0.0 Angstrom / 8.45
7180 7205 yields 0.0 Angstrom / 8.56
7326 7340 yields -0.1 Angstrom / 8.33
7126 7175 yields 0.0 Angstrom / 8.65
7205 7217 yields -0.1 Angstrom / 8.57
